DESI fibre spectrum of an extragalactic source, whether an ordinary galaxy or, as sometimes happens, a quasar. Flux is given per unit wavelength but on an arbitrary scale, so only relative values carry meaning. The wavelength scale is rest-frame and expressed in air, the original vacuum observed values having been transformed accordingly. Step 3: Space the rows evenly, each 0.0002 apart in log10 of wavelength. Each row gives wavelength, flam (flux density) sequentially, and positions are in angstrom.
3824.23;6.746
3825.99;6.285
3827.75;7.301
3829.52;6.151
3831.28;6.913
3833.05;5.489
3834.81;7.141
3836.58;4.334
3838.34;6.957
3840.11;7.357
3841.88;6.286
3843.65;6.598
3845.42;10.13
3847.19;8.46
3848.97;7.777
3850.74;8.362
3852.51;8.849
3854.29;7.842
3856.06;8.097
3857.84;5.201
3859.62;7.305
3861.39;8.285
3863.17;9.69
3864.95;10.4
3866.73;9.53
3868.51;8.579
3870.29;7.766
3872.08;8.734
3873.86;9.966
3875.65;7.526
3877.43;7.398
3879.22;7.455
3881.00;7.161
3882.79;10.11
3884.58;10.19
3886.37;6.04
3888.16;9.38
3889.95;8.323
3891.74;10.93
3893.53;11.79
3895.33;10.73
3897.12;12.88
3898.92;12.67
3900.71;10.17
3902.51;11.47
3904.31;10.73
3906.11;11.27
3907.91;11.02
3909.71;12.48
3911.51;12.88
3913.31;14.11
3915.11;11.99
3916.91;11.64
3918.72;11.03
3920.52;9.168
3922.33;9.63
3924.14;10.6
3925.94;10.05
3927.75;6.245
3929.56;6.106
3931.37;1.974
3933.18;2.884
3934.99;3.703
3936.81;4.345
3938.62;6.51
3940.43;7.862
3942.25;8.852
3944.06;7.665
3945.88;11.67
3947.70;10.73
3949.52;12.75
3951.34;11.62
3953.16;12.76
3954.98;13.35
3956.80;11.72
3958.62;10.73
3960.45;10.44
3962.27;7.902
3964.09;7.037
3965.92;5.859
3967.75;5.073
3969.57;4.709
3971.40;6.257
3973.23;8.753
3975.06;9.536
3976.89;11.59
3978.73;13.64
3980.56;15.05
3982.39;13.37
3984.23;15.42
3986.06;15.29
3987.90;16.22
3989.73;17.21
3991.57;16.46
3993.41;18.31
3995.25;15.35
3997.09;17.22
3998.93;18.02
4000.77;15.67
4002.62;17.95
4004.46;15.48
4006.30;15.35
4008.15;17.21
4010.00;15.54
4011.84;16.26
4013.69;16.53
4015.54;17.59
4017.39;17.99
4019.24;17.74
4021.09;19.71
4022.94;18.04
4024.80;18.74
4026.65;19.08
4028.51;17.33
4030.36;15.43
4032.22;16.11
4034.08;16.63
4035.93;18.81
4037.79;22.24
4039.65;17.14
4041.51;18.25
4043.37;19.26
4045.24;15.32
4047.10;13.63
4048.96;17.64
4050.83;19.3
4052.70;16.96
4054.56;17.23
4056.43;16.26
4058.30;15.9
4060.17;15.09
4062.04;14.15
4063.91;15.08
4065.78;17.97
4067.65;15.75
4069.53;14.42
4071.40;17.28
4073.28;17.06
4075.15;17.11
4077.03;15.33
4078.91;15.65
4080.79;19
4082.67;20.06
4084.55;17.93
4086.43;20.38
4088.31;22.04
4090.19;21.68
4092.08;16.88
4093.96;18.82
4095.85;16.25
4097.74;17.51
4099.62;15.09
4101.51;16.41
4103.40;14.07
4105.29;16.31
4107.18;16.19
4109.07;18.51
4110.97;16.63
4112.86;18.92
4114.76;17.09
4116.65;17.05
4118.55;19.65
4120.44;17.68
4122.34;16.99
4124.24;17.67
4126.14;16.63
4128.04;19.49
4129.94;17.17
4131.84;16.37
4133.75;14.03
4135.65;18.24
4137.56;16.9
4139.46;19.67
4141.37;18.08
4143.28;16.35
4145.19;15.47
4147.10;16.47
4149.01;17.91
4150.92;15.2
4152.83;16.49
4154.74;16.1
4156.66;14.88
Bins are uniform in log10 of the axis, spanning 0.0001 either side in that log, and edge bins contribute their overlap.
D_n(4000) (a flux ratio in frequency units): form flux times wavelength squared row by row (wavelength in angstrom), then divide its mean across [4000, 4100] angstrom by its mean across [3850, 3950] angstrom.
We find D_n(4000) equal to 2.05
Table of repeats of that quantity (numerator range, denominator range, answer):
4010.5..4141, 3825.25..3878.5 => 2.52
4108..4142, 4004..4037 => 1.07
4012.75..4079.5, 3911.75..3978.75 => 2.01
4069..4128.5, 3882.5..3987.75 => 1.92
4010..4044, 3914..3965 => 2.08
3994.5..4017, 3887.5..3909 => 1.59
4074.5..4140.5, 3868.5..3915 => 1.93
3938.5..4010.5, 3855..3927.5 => 1.31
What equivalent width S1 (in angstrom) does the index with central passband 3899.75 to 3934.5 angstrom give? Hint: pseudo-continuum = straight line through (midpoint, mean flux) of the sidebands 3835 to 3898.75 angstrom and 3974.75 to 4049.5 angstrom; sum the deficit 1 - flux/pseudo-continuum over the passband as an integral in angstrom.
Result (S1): 4.6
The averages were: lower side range 8.51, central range 9.69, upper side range 16.6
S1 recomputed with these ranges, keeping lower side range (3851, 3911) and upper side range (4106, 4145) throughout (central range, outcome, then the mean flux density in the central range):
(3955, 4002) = 1.35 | 12.3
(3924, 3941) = 8.12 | 5.79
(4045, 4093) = -4.82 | 17.1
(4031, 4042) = -2.74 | 18.1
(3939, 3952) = 1.75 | 9.99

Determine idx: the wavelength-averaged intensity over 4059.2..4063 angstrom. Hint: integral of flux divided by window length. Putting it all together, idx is 14.6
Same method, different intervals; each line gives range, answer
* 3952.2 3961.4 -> 11.8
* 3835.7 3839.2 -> 5.65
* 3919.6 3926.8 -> 9.87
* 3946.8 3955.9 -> 12.2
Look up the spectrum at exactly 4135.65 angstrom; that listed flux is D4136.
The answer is 18.24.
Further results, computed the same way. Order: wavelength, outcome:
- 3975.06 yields 9.536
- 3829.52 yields 6.151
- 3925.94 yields 10.05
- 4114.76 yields 17.09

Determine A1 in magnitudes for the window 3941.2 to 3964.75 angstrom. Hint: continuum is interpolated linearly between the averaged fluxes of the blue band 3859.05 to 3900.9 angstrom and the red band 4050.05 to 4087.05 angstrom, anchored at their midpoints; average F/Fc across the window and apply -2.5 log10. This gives 0.16 mag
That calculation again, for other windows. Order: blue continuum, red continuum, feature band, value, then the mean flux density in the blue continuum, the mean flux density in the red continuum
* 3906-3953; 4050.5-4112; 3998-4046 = -0.240 mag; 9.2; 17.1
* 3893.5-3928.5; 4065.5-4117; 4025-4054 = -0.130 mag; 11.1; 17.4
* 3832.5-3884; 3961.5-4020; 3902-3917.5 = -0.172 mag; 7.92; 13.8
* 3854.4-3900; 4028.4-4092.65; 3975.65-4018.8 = -0.109 mag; 9.03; 17.3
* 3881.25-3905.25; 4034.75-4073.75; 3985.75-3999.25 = -0.167 mag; 10.3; 16.9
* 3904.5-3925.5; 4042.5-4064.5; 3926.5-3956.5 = 0.457 mag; 11.4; 16.3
